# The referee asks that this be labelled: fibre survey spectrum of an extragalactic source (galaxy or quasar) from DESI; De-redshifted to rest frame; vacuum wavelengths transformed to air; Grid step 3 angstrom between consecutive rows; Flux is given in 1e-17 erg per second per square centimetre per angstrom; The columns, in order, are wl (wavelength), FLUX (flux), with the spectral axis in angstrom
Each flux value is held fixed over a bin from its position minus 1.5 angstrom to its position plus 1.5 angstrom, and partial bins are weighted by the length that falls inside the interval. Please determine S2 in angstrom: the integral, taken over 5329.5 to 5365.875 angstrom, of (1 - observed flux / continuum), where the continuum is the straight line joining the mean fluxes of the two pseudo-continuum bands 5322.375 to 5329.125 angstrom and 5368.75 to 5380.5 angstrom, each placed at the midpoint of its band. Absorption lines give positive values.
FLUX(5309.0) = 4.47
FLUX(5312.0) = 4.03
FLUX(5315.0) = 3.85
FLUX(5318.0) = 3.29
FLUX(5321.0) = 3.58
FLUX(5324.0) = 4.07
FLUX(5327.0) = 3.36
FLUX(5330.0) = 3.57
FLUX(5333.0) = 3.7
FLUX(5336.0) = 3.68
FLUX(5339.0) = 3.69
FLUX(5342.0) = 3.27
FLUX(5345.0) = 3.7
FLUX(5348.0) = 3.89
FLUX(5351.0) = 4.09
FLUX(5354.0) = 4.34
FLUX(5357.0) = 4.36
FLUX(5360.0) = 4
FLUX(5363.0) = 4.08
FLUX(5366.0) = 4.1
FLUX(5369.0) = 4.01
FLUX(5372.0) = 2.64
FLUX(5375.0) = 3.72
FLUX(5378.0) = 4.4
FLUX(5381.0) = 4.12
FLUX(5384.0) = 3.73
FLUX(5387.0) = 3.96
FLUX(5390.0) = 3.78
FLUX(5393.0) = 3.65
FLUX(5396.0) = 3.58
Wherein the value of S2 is -1.8 angstrom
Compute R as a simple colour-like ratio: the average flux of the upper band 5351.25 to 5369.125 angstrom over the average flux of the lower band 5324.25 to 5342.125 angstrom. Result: 1.2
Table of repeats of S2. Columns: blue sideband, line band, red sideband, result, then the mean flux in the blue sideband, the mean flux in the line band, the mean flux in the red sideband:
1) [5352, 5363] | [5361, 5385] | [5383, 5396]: 0.8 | 4.21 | 3.86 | 3.76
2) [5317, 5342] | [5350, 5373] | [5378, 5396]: -1.4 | 3.6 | 3.98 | 3.87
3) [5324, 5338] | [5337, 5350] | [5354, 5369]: 0.6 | 3.63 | 3.66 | 4.14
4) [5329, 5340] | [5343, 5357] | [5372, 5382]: -1.0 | 3.66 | 4.02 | 3.86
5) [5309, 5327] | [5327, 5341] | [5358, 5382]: 0.8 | 3.79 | 3.61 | 3.89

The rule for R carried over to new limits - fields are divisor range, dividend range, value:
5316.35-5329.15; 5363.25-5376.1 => 1.02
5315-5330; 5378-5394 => 1.08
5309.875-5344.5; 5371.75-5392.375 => 1.05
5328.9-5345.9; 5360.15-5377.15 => 1.04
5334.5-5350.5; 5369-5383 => 1.02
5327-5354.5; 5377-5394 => 1.06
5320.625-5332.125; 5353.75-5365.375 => 1.14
